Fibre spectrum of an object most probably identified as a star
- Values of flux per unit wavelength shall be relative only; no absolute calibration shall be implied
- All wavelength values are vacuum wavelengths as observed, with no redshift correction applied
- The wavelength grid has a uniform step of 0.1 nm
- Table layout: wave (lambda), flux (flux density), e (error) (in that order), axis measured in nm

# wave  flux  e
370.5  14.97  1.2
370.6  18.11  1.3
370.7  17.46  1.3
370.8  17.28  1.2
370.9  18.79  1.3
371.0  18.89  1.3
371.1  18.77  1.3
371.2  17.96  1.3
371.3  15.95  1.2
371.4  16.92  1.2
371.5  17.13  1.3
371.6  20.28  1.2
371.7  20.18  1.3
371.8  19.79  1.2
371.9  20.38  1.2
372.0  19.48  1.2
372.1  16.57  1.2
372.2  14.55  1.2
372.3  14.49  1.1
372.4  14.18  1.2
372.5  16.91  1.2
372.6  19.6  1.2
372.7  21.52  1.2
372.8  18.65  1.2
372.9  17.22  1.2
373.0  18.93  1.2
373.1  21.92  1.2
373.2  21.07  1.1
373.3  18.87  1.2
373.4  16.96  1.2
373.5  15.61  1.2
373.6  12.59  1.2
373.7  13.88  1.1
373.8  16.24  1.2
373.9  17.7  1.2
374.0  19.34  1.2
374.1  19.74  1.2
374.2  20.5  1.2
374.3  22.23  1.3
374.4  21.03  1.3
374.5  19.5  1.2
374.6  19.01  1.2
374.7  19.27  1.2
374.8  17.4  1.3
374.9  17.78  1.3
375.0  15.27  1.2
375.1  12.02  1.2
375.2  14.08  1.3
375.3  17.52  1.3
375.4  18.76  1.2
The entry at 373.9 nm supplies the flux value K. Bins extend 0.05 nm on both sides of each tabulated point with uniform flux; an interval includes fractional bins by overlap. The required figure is 17.7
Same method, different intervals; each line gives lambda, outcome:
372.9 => 17.22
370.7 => 17.46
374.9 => 17.78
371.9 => 20.38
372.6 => 19.6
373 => 18.93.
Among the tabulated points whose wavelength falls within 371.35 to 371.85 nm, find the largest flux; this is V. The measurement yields 20.28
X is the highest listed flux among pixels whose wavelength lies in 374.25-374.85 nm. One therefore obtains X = 22.23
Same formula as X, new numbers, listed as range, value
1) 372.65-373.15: 21.92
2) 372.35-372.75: 21.52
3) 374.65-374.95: 19.27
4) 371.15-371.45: 17.96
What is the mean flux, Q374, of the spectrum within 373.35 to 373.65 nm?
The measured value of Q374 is 15.1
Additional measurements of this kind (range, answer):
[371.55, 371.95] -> 20.2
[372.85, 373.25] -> 19.8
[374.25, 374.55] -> 20.9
